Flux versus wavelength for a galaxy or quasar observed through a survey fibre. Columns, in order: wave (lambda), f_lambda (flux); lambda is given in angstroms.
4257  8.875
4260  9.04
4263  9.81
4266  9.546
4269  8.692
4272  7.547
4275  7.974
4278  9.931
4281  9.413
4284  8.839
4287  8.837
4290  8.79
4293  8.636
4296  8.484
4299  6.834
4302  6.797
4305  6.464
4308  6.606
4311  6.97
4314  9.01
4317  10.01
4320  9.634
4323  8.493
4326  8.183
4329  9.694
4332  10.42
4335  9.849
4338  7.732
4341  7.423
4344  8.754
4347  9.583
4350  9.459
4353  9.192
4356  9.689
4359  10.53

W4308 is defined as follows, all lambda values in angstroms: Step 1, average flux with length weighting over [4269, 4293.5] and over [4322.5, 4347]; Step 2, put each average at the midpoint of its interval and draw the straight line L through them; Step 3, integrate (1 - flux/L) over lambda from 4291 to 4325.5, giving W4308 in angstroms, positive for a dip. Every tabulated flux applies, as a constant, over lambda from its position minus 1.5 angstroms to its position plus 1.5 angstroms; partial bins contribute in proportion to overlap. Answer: 3.1 angstroms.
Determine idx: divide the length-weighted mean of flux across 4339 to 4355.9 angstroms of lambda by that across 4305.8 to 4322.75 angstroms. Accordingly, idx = 1.07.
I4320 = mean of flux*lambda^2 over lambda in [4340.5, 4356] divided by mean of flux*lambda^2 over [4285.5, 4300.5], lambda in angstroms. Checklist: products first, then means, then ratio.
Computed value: 1.1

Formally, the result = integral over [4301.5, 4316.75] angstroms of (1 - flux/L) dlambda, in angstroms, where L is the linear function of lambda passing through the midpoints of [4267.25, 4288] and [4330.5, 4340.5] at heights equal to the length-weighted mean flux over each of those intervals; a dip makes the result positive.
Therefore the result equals 2.6 angstroms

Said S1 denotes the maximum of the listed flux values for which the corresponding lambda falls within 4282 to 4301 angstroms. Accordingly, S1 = 8.839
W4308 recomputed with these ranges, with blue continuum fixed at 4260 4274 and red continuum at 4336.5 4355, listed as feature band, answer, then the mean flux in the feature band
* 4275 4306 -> 1.8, 8.32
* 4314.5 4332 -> -1.1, 9.3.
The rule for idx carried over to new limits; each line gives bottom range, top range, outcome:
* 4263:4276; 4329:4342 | 1.05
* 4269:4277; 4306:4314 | 0.89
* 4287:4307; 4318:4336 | 1.21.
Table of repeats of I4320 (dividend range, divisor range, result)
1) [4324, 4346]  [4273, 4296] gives 1.03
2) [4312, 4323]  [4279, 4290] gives 1.04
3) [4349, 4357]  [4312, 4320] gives 1.02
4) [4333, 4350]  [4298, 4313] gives 1.31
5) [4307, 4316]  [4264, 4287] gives 0.89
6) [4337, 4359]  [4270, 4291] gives 1.06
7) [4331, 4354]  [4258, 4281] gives 1.04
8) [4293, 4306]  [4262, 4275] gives 0.85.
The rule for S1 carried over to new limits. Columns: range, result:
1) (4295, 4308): 8.484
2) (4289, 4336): 10.42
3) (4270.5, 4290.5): 9.931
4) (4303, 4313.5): 6.97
